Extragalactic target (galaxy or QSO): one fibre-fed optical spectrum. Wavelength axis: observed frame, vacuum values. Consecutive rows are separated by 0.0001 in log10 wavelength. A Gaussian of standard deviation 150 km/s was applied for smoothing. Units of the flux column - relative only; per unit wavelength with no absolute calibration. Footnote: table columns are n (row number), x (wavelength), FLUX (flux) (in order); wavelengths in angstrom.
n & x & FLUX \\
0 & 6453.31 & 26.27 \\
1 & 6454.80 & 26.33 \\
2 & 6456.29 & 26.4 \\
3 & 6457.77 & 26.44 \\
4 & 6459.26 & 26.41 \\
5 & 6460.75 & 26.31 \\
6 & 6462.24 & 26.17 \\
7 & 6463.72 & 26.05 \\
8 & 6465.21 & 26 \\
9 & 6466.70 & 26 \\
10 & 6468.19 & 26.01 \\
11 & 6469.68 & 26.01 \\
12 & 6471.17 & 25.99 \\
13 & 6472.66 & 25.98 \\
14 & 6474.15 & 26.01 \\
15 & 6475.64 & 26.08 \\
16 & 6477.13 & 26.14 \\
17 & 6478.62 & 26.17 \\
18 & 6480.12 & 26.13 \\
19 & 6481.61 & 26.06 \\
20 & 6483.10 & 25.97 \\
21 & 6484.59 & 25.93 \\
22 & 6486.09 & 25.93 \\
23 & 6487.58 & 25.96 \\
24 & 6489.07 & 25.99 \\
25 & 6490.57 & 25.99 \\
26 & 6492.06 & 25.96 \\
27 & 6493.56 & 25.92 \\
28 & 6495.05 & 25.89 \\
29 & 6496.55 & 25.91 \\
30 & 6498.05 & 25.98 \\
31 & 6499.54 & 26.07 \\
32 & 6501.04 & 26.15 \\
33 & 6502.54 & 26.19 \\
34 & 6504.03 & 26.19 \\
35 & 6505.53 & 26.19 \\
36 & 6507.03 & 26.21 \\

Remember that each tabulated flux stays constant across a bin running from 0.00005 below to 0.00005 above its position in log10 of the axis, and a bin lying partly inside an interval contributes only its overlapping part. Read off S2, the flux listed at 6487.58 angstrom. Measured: 25.96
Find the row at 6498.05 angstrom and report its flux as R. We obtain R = 25.98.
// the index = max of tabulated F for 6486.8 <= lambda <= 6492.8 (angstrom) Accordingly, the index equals 25.99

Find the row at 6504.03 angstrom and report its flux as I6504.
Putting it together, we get 26.19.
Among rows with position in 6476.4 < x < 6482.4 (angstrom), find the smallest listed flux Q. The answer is 26.06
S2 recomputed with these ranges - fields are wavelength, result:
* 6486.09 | 25.93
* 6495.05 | 25.89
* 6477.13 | 26.14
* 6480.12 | 26.13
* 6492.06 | 25.96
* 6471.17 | 25.99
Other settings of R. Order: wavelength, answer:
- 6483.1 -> 25.97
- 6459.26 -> 26.41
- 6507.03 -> 26.21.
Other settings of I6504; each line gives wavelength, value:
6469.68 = 26.01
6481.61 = 26.06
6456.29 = 26.4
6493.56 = 25.92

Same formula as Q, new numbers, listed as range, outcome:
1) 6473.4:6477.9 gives 26.01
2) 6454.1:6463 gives 26.17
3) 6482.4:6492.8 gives 25.93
